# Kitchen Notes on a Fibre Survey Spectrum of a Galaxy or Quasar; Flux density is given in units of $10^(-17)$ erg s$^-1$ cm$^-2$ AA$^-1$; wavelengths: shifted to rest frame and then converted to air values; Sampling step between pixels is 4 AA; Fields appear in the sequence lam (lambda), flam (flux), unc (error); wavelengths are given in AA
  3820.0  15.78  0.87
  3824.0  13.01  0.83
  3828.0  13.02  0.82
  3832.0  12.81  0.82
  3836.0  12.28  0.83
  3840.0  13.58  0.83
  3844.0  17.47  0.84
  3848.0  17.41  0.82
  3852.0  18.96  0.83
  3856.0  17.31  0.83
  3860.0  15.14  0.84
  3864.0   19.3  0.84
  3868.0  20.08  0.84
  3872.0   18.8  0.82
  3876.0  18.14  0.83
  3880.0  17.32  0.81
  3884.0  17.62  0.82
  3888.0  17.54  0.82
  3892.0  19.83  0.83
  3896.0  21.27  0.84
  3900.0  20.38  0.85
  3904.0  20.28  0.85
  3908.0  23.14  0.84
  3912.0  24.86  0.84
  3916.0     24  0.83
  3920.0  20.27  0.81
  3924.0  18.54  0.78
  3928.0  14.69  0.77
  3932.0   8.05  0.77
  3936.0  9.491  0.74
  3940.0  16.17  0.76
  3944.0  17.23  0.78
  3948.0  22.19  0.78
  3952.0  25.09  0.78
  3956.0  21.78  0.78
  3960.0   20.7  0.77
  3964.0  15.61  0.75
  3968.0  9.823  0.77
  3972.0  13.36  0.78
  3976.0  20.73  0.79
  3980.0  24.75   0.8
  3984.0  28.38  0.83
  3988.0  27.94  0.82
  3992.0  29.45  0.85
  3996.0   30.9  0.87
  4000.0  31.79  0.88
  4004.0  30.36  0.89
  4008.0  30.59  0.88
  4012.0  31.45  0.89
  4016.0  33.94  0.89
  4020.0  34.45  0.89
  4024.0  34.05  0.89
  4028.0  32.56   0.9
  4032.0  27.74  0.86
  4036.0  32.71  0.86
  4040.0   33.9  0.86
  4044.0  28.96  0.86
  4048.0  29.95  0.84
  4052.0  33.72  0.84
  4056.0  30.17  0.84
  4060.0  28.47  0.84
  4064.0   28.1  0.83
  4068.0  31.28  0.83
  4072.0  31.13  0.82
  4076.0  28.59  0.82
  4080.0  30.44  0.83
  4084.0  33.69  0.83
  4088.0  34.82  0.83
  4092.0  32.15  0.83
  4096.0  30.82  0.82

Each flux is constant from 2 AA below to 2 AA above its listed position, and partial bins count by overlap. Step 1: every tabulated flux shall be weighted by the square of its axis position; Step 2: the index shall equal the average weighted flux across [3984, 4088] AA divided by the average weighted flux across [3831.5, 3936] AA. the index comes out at 1.87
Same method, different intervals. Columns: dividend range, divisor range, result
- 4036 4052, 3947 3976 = 1.79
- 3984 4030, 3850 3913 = 1.74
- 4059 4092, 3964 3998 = 1.43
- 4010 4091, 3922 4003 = 1.60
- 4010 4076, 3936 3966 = 1.71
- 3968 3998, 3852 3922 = 1.28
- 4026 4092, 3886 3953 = 1.76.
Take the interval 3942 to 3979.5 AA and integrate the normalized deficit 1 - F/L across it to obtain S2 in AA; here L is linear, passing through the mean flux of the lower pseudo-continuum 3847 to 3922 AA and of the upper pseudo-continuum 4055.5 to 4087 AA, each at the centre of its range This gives 8.1 AA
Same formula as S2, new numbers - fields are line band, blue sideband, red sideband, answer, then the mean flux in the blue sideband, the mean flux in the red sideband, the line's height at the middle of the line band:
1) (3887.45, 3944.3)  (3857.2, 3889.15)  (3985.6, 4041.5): 8.7 AA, 18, 31.5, 22.1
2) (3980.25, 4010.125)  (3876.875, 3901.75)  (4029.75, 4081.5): -3.8 AA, 18.9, 30.4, 26.2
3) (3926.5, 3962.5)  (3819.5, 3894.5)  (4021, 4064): 9.7 AA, 16.6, 31.2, 23.5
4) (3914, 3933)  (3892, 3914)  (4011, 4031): 4.8 AA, 21.8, 33.1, 23.8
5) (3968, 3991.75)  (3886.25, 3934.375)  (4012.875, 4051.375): 3.9 AA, 19.3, 32.1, 26.6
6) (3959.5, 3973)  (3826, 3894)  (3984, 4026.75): 6.4 AA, 16.9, 31.4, 27.5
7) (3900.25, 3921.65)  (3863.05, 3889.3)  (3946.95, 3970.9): -4.4 AA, 18.4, 18.9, 18.6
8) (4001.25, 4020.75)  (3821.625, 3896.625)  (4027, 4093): -3.1 AA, 16.8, 31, 27.6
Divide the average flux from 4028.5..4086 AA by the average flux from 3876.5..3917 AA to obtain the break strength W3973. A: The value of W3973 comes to 1.5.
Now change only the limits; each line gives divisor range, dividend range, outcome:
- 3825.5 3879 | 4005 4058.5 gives 1.93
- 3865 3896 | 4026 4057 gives 1.67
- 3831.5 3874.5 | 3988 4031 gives 1.89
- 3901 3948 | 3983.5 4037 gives 1.72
